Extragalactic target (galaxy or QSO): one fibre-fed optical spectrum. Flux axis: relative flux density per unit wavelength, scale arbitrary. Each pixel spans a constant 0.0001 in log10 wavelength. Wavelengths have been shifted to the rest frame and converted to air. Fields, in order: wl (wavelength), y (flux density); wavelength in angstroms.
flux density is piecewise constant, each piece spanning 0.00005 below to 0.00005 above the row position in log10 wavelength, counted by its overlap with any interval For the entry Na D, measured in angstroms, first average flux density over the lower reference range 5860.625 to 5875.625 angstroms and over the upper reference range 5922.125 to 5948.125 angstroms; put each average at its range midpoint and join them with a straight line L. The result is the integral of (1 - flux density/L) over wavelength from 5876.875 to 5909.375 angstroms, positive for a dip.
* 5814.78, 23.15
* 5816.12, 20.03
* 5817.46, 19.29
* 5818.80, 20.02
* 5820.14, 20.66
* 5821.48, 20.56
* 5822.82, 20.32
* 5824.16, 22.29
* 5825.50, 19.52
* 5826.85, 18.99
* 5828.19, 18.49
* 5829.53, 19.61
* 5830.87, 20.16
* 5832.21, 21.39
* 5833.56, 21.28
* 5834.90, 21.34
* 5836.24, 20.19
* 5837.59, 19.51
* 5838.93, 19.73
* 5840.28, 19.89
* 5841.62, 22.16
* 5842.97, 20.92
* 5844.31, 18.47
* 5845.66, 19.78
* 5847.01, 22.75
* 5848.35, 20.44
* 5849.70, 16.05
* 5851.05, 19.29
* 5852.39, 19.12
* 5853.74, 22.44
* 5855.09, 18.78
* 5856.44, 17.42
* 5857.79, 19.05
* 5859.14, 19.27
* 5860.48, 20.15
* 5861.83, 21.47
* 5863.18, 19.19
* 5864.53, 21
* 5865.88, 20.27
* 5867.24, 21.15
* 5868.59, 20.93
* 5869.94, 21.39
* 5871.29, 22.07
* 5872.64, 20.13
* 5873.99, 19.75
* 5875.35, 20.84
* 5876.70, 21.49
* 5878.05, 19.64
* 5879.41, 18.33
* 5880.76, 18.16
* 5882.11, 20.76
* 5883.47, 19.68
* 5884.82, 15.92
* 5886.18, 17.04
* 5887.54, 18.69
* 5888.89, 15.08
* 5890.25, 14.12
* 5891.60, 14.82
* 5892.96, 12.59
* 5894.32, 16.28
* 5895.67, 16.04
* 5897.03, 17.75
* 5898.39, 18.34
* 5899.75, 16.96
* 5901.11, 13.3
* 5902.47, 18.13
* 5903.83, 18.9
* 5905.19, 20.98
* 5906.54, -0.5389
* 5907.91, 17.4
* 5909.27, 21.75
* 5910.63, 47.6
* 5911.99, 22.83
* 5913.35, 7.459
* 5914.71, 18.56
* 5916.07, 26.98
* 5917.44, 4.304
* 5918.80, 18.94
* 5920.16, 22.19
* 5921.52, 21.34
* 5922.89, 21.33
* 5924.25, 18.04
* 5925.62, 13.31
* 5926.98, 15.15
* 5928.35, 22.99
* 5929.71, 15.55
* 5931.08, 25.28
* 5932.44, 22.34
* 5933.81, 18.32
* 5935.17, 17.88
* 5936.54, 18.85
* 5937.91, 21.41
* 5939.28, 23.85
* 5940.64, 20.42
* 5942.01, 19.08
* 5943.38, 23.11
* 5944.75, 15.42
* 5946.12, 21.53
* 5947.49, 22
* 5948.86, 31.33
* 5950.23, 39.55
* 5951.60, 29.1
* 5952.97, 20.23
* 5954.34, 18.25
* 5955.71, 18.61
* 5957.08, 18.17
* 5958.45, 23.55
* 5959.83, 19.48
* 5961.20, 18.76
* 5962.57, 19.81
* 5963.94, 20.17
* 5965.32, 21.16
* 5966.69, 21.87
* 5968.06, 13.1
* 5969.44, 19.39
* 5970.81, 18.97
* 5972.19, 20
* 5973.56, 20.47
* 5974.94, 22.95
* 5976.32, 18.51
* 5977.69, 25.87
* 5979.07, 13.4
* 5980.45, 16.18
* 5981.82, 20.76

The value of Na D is 5.9 angstroms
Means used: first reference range 20.7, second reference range 19.8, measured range 16.7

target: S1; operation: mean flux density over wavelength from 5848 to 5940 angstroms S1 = 18.9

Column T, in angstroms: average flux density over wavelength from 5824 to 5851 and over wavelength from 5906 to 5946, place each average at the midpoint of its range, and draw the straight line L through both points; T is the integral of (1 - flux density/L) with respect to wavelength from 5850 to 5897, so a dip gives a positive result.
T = 2.3 angstroms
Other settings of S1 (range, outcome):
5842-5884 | 20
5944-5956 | 24.2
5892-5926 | 18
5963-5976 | 19.7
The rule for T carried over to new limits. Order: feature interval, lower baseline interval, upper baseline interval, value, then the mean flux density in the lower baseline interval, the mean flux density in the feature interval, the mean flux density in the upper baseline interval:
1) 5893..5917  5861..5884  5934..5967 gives 2.89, 20.4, 18.4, 21.8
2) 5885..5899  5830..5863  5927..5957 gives 3.26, 20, 16.1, 21.9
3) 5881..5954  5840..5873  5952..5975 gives 1.71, 20.1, 19.4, 19.7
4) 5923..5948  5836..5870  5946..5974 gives 1.88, 20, 19.7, 21.7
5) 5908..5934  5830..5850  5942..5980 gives 0.90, 20.3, 20.2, 21.2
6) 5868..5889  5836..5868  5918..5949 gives 0.56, 19.9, 19.5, 20.2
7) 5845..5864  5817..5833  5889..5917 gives -0.41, 20.1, 19.7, 17.8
